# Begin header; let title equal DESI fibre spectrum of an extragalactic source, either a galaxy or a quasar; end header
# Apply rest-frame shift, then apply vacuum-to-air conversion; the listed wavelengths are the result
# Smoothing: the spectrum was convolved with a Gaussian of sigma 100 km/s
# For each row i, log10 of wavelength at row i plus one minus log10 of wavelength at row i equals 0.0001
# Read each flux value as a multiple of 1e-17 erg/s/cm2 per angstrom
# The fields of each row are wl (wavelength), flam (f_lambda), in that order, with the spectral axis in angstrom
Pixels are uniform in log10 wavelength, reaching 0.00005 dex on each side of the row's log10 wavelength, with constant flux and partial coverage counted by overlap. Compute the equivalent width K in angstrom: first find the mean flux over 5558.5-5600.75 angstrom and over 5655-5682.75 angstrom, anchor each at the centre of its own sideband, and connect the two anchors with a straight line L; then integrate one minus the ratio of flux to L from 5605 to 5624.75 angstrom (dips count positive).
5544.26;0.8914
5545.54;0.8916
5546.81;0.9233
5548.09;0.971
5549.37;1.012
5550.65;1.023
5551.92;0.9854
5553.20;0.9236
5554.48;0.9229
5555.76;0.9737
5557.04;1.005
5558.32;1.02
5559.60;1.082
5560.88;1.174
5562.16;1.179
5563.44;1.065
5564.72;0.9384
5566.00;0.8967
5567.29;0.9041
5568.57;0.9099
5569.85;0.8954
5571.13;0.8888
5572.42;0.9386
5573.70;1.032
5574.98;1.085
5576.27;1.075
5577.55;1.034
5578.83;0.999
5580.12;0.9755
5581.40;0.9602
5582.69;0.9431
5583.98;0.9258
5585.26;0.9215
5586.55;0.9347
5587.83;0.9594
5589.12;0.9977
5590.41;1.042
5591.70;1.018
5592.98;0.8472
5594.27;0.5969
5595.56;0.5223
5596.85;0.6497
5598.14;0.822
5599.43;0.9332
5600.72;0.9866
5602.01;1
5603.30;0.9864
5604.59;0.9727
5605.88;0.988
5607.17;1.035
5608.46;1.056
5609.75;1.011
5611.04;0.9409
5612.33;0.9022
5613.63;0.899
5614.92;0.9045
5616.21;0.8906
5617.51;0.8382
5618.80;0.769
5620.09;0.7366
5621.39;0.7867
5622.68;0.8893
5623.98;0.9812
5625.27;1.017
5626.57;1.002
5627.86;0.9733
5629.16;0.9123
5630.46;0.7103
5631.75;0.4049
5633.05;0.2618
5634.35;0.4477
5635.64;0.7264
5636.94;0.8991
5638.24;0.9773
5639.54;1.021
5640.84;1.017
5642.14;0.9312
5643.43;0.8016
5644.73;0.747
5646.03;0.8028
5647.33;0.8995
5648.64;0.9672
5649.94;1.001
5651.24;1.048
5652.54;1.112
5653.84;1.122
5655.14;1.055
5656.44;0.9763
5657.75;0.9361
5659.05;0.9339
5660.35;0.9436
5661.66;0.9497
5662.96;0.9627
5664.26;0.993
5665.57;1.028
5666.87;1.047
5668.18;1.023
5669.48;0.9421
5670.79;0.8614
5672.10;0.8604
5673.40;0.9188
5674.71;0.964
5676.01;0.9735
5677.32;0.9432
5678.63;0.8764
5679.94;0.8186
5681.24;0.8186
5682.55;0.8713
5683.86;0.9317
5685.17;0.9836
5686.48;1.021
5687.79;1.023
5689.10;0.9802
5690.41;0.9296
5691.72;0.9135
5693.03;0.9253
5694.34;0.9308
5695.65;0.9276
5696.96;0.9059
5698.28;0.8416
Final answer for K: 0.7 angstrom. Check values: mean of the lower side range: 0.943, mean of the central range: 0.91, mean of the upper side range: 0.94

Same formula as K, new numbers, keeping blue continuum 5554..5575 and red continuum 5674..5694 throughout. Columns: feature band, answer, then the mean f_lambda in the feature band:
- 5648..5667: -1.18 angstrom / 1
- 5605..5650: 4.71 angstrom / 0.86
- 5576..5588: 0.17 angstrom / 0.971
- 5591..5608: 1.71 angstrom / 0.876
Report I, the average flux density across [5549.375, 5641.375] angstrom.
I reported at 0.915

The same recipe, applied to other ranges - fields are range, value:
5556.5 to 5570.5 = 1.01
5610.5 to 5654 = 0.86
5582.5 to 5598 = 0.859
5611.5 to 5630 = 0.891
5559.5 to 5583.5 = 0.996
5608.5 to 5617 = 0.932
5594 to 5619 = 0.892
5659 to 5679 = 0.953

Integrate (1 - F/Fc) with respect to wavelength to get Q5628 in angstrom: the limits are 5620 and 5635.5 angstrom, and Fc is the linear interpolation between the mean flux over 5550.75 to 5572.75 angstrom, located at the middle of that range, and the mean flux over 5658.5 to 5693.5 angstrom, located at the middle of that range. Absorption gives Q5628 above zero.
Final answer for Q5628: 3.23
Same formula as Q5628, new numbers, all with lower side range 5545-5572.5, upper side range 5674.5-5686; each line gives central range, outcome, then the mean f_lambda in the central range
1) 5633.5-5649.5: 1.43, 0.848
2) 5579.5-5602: 1.72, 0.887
